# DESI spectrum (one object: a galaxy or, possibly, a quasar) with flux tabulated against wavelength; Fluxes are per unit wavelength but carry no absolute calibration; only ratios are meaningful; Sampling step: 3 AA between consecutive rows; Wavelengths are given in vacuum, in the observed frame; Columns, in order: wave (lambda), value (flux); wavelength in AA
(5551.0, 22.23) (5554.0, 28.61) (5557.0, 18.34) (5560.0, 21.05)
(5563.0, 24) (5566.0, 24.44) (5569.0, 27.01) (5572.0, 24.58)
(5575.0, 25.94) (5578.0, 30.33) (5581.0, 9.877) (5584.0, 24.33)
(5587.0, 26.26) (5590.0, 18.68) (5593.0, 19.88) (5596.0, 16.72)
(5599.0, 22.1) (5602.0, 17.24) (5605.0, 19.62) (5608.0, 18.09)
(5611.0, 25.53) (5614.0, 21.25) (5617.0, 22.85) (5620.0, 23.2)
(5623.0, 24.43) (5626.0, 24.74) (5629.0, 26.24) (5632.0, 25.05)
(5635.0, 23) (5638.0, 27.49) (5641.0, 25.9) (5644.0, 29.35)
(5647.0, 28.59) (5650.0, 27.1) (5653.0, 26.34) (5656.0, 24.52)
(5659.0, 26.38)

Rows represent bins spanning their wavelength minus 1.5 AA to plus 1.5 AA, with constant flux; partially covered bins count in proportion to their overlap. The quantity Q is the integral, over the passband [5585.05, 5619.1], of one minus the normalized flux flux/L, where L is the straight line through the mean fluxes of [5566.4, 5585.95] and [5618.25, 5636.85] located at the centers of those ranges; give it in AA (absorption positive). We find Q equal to 4.6 AA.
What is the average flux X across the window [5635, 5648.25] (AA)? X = 27.3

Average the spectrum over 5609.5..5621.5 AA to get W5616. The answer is 23.2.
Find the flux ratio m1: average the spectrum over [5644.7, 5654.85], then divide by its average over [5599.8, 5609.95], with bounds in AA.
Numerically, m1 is 1.5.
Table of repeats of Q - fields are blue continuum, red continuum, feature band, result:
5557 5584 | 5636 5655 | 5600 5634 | 4.2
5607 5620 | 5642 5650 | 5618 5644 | 0.3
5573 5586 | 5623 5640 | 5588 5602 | 2.5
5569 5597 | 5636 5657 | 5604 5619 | 1.7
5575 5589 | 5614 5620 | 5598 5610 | 1.7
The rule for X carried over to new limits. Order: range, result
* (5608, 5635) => 23.8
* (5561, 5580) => 25.5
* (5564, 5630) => 22.4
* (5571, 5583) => 22.7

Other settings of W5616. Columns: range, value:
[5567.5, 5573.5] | 25.8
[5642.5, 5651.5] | 28.3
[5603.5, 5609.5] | 18.9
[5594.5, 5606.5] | 18.9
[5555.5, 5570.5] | 23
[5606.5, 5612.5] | 21.8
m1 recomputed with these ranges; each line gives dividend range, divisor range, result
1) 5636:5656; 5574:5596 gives 1.25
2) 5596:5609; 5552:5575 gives 0.79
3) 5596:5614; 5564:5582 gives 0.84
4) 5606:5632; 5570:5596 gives 1.05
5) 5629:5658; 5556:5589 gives 1.13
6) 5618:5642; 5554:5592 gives 1.08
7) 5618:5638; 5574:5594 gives 1.11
